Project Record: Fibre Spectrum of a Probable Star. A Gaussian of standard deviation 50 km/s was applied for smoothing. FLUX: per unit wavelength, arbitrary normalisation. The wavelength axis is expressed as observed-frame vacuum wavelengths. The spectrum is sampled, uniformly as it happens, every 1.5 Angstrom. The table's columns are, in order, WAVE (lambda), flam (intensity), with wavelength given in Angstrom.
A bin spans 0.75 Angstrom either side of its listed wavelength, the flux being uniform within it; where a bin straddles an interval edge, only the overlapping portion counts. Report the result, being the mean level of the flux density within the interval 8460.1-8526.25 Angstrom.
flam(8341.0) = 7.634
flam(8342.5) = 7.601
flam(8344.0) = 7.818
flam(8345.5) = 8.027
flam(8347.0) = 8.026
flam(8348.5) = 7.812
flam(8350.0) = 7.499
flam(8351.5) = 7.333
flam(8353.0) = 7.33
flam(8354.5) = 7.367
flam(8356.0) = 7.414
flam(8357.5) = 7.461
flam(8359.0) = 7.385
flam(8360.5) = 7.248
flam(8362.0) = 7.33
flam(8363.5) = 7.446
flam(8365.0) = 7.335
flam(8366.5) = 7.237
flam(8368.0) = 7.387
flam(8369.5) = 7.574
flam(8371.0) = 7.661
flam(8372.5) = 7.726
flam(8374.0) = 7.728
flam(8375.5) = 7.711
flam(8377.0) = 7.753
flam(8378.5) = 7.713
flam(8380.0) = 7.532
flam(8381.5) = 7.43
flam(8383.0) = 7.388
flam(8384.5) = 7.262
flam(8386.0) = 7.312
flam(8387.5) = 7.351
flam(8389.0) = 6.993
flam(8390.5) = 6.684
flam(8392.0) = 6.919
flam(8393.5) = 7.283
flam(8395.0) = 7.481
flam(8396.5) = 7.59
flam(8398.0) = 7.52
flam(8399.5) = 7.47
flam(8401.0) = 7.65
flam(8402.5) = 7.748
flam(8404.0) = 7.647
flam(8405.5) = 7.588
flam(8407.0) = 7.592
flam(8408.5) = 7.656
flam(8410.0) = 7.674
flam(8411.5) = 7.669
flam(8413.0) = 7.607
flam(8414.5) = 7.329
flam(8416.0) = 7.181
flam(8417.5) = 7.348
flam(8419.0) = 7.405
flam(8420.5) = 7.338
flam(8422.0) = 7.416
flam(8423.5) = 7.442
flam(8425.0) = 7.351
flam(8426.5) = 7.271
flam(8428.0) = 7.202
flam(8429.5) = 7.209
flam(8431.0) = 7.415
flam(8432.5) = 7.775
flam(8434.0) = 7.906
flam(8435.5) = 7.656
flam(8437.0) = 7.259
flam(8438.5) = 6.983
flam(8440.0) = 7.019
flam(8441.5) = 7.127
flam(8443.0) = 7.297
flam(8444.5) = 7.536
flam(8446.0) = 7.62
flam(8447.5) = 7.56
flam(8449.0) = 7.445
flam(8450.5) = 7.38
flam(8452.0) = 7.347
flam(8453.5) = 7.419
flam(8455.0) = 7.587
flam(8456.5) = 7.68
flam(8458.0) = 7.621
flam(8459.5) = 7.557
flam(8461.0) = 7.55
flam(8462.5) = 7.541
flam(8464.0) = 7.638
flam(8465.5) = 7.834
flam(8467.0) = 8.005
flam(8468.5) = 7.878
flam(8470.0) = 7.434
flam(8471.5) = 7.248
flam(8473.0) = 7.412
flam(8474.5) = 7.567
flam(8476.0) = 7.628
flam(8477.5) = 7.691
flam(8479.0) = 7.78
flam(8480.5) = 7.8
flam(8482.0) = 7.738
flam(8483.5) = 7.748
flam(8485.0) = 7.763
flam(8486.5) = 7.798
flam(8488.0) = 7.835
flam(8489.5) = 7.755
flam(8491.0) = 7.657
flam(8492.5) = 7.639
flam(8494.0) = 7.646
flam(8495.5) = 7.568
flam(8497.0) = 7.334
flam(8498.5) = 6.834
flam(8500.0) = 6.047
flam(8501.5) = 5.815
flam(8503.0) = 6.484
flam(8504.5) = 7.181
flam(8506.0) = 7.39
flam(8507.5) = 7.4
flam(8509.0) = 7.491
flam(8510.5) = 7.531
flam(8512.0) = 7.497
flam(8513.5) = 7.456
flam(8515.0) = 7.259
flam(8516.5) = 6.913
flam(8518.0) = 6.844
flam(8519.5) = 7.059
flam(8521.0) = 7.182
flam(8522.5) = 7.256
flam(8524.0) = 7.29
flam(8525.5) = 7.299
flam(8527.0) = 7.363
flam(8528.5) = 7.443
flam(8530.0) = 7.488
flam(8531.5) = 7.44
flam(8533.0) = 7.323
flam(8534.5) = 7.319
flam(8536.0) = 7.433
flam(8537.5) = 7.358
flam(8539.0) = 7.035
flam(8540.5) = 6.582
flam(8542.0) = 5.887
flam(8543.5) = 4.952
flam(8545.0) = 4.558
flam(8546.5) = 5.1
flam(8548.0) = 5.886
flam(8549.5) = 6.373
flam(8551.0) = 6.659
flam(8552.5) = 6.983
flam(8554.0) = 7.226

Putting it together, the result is 7.4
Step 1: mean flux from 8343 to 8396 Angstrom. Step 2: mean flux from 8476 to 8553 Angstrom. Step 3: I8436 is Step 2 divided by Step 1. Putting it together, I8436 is 1.0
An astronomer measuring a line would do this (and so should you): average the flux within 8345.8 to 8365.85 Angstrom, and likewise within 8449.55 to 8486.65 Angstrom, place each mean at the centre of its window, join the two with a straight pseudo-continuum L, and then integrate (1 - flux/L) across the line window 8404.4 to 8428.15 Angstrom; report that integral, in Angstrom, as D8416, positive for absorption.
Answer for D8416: 0.3 Angstrom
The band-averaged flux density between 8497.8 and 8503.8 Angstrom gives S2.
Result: 6.3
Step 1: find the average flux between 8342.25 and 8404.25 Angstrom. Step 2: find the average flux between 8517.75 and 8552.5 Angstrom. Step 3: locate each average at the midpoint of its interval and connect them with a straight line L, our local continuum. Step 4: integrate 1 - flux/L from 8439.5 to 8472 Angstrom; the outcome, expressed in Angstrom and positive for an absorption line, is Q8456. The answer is -1.9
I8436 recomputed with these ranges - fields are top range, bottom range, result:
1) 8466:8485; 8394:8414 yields 1.01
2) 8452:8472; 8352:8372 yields 1.03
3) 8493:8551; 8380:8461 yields 0.93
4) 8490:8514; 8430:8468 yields 0.96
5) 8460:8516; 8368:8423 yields 1.00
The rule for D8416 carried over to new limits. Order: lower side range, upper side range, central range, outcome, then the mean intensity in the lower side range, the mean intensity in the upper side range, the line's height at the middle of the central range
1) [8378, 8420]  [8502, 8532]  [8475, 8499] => -1.2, 7.43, 7.25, 7.29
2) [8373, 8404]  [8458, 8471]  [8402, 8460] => 0.8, 7.43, 7.67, 7.56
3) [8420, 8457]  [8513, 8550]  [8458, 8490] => -2.2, 7.41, 6.8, 7.18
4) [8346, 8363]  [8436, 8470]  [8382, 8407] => 0.4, 7.48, 7.49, 7.49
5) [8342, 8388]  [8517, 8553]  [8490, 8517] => -1.1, 7.52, 6.75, 6.9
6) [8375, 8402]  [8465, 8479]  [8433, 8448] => 0.3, 7.39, 7.64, 7.54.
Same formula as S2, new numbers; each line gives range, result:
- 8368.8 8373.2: 7.65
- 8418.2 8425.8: 7.39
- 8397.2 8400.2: 7.5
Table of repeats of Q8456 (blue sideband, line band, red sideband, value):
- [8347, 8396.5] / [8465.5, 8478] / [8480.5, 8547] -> -0.7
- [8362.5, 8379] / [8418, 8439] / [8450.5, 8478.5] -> 0.5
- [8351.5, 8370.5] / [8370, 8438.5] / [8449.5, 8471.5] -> 0.1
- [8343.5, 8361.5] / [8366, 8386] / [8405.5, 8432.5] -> -0.1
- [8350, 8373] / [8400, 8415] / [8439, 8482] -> -0.3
